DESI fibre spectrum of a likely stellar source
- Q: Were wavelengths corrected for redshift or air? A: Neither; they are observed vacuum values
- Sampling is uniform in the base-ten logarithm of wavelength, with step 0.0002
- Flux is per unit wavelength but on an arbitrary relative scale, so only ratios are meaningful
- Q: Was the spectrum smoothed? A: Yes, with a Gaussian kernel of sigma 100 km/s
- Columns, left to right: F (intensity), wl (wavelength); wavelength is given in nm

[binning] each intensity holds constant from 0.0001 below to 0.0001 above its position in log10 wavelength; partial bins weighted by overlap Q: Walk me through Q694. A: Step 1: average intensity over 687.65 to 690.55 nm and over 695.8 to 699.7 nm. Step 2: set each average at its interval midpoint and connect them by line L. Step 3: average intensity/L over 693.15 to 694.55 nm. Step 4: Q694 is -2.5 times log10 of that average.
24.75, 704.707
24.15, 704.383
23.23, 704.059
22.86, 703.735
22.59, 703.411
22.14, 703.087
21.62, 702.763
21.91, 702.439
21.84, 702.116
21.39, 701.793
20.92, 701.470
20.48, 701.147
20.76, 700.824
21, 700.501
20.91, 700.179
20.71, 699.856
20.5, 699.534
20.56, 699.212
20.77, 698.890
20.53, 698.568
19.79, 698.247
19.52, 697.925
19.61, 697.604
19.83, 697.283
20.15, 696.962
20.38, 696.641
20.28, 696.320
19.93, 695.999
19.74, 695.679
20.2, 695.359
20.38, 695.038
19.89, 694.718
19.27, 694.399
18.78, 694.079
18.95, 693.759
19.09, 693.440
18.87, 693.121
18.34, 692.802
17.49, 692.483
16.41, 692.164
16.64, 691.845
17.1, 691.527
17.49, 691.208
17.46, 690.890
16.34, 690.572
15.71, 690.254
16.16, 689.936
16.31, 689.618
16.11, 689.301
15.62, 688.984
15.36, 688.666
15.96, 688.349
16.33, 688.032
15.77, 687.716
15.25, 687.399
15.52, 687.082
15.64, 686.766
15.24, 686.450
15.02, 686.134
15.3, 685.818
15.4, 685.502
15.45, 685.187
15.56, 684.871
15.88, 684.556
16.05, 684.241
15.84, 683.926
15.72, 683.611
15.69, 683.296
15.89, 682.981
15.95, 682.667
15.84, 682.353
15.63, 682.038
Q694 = -0.04 mag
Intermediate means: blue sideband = 16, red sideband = 20.2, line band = 19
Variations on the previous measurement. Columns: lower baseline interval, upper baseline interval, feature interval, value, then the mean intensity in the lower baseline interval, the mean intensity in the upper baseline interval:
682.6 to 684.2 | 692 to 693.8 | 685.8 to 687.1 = 0.084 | 15.8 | 18.1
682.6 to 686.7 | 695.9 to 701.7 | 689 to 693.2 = 0.057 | 15.6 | 20.4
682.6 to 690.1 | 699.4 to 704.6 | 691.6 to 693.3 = 0.031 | 15.7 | 21.7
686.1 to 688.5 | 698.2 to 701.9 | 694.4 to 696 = -0.067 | 15.6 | 20.7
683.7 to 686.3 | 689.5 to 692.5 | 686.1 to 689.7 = 0.028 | 15.6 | 16.7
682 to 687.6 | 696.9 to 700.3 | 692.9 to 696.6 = -0.035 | 15.6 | 20.3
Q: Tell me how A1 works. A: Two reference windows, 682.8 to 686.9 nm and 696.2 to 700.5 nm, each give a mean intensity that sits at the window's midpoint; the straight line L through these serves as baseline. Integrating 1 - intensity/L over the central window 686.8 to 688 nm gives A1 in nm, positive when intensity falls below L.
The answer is 0.06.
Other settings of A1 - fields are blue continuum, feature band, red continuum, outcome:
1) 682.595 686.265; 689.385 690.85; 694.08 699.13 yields 0.119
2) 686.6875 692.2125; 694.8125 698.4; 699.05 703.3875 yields -0.145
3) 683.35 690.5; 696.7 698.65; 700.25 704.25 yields 0.002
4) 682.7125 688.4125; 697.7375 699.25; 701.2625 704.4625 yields 0.026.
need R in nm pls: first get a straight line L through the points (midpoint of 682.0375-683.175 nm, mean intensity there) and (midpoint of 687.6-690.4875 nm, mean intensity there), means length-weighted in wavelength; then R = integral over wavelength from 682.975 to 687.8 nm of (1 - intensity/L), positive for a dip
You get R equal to 0.10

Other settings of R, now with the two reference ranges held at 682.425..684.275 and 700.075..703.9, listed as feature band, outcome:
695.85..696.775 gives -0.018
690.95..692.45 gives 0.114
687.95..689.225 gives 0.120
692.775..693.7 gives 0.001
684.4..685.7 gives 0.063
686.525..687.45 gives 0.081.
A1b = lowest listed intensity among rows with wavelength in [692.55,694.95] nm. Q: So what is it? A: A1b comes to 18.34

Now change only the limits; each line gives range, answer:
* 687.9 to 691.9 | 15.36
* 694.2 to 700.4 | 19.27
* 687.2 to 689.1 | 15.25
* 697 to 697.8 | 19.61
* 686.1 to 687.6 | 15.02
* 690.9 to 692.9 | 16.41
